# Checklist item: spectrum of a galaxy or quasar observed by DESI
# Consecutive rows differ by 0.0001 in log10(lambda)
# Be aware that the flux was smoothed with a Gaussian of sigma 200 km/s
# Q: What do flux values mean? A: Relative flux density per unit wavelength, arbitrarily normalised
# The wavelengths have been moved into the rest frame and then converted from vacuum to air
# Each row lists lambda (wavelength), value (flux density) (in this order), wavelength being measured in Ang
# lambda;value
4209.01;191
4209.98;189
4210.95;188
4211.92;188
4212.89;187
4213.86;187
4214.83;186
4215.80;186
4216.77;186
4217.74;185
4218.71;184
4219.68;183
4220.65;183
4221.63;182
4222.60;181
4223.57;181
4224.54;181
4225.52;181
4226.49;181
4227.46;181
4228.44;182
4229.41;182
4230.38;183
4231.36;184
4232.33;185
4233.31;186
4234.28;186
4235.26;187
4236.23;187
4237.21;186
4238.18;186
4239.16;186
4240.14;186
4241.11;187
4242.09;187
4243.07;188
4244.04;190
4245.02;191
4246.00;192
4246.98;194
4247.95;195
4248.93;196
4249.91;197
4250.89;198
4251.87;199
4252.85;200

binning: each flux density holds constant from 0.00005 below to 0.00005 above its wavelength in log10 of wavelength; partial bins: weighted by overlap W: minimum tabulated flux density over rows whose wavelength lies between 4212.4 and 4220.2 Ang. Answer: 183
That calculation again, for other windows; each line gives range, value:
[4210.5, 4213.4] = 187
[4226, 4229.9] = 181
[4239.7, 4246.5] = 186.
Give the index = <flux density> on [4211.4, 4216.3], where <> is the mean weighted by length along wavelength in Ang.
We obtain 187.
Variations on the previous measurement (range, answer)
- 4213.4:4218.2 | 186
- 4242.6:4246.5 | 190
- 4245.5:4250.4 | 195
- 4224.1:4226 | 180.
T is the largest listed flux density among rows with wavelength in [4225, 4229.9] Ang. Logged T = 182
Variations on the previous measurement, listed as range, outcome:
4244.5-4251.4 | 198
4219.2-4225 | 183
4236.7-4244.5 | 190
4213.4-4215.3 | 187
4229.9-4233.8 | 186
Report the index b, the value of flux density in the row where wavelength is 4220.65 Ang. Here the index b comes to 183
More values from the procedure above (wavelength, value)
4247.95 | 195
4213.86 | 187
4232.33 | 185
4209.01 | 191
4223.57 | 181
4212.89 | 187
